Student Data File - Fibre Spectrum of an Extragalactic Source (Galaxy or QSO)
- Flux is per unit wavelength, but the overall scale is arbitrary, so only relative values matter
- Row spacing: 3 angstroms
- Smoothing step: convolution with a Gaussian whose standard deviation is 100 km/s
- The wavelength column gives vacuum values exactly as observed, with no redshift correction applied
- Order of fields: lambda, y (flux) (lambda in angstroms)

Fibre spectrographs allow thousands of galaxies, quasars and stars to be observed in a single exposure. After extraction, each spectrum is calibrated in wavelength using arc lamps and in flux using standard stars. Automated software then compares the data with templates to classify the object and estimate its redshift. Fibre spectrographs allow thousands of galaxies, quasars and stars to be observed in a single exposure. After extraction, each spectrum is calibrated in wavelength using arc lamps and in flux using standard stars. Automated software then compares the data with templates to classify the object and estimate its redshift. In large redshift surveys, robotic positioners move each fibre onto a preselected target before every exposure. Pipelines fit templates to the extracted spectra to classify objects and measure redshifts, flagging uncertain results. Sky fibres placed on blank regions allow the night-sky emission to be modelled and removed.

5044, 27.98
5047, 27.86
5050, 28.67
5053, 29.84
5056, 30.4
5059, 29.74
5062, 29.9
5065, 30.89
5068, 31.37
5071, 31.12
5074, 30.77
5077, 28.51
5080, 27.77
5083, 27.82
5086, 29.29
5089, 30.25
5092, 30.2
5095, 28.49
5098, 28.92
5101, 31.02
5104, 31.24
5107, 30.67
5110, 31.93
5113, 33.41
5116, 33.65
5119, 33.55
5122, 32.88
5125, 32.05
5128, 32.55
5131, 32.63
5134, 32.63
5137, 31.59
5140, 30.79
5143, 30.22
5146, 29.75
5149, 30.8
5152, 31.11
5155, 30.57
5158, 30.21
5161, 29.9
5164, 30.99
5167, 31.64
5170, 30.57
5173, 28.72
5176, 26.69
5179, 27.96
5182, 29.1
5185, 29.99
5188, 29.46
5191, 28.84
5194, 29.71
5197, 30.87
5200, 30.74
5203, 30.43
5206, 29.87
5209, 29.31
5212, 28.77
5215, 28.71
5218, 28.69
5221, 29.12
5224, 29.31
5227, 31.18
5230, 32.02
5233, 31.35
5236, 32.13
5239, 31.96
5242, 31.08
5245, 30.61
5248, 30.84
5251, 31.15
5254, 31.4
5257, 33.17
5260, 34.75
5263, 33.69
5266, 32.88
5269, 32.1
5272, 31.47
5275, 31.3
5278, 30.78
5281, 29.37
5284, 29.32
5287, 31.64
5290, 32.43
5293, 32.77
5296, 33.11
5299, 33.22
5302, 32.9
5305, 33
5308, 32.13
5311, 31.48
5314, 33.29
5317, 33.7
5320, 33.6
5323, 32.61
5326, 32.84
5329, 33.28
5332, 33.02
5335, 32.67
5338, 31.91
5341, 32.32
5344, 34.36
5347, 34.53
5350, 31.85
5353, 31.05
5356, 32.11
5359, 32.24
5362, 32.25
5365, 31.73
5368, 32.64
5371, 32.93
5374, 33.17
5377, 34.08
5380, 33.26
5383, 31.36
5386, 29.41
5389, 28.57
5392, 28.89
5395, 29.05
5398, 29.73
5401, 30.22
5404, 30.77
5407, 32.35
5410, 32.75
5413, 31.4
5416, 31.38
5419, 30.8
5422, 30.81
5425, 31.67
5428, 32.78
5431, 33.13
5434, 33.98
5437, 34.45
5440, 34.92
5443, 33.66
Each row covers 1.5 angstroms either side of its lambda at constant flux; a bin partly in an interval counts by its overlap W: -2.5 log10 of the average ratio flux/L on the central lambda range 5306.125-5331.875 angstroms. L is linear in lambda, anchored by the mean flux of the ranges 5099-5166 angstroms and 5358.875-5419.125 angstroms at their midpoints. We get -0.05 mag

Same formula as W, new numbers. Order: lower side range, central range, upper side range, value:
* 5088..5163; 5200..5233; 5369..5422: 0.049 mag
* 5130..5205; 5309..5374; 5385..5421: -0.079 mag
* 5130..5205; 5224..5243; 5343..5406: -0.028 mag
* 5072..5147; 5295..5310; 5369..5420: -0.058 mag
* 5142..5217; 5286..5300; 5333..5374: -0.036 mag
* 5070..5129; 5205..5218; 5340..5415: 0.075 mag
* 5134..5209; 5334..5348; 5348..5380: -0.031 mag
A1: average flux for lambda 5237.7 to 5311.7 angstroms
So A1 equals 31.9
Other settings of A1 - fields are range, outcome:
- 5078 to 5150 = 31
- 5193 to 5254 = 30.4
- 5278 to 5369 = 32.4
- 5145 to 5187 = 29.9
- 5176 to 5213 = 29.5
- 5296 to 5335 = 32.9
